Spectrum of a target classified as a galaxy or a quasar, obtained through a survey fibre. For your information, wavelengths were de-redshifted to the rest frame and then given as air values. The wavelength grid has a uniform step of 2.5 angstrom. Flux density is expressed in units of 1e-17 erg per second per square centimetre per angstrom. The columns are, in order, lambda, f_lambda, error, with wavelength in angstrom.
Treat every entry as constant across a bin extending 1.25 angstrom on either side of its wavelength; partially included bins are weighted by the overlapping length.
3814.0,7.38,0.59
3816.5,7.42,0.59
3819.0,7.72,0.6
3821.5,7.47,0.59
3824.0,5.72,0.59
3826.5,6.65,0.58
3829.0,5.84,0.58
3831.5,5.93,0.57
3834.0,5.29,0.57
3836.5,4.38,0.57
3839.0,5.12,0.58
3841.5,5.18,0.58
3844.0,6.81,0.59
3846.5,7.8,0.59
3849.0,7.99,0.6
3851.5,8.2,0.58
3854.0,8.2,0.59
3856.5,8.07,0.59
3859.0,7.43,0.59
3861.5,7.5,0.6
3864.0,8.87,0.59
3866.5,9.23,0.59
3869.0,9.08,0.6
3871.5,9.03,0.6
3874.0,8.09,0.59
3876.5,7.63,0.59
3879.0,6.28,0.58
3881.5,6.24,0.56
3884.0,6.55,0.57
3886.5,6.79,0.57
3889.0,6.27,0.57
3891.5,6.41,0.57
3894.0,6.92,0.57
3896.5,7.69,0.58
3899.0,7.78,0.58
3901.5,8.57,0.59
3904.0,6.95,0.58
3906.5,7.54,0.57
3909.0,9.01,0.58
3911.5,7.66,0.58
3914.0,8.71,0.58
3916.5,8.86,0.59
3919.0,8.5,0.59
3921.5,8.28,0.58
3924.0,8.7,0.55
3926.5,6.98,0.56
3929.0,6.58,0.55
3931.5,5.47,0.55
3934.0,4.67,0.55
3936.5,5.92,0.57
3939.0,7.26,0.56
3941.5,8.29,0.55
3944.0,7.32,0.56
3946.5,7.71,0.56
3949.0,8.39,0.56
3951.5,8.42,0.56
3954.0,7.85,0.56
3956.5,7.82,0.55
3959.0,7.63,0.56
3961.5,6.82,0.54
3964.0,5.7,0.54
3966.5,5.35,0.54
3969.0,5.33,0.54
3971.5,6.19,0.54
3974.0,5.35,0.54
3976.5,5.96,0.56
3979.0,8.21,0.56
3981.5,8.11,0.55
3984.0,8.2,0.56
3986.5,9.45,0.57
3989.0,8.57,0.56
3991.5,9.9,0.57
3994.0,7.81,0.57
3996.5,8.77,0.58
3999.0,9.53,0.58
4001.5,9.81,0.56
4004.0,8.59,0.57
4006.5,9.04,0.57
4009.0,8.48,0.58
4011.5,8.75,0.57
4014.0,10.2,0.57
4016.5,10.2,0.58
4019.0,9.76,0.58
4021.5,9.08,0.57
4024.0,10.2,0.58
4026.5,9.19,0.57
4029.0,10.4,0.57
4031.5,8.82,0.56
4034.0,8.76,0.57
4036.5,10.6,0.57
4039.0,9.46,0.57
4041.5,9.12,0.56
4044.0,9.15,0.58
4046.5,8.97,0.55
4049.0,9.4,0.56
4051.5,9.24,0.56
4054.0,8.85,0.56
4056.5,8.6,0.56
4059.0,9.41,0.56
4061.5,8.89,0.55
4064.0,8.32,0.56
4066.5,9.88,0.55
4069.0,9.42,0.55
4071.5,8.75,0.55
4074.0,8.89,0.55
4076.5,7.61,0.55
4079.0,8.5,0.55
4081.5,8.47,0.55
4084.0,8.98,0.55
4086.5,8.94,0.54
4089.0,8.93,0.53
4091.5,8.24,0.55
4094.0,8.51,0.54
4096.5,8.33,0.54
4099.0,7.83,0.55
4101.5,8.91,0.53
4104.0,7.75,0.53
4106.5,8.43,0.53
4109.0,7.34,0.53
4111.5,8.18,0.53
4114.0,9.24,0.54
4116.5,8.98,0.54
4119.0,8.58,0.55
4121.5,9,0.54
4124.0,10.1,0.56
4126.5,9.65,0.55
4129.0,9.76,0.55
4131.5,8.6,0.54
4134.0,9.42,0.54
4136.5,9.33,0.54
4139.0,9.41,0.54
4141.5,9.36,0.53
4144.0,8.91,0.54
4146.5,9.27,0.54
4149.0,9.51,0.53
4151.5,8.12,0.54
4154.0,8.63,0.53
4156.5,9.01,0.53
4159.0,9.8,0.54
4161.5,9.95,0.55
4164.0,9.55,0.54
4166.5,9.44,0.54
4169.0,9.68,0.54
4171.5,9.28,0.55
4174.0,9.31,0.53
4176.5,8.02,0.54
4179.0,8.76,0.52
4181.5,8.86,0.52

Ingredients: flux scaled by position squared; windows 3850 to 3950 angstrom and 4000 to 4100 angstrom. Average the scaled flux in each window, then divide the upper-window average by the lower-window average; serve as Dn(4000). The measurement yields 1.29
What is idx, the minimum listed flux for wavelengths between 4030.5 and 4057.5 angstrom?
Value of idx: 8.6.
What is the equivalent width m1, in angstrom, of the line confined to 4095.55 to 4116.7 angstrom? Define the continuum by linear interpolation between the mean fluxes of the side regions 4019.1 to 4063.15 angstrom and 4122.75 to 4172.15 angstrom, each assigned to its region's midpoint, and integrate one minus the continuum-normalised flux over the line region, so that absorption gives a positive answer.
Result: 2.3 angstrom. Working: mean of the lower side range 9.31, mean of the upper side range 9.34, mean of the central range 8.3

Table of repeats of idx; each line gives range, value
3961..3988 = 5.33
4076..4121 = 7.34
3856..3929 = 6.24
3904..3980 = 4.67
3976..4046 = 5.96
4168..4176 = 9.28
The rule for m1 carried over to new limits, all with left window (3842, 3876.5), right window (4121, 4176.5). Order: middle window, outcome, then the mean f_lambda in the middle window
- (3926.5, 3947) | 4.3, 6.63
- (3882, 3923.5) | 3.2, 7.65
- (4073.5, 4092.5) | 1.0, 8.56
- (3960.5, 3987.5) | 5.7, 6.76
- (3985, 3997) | -0.4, 8.89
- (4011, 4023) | -1.3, 9.66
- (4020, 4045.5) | -1.9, 9.48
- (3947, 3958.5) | 0.6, 8.06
